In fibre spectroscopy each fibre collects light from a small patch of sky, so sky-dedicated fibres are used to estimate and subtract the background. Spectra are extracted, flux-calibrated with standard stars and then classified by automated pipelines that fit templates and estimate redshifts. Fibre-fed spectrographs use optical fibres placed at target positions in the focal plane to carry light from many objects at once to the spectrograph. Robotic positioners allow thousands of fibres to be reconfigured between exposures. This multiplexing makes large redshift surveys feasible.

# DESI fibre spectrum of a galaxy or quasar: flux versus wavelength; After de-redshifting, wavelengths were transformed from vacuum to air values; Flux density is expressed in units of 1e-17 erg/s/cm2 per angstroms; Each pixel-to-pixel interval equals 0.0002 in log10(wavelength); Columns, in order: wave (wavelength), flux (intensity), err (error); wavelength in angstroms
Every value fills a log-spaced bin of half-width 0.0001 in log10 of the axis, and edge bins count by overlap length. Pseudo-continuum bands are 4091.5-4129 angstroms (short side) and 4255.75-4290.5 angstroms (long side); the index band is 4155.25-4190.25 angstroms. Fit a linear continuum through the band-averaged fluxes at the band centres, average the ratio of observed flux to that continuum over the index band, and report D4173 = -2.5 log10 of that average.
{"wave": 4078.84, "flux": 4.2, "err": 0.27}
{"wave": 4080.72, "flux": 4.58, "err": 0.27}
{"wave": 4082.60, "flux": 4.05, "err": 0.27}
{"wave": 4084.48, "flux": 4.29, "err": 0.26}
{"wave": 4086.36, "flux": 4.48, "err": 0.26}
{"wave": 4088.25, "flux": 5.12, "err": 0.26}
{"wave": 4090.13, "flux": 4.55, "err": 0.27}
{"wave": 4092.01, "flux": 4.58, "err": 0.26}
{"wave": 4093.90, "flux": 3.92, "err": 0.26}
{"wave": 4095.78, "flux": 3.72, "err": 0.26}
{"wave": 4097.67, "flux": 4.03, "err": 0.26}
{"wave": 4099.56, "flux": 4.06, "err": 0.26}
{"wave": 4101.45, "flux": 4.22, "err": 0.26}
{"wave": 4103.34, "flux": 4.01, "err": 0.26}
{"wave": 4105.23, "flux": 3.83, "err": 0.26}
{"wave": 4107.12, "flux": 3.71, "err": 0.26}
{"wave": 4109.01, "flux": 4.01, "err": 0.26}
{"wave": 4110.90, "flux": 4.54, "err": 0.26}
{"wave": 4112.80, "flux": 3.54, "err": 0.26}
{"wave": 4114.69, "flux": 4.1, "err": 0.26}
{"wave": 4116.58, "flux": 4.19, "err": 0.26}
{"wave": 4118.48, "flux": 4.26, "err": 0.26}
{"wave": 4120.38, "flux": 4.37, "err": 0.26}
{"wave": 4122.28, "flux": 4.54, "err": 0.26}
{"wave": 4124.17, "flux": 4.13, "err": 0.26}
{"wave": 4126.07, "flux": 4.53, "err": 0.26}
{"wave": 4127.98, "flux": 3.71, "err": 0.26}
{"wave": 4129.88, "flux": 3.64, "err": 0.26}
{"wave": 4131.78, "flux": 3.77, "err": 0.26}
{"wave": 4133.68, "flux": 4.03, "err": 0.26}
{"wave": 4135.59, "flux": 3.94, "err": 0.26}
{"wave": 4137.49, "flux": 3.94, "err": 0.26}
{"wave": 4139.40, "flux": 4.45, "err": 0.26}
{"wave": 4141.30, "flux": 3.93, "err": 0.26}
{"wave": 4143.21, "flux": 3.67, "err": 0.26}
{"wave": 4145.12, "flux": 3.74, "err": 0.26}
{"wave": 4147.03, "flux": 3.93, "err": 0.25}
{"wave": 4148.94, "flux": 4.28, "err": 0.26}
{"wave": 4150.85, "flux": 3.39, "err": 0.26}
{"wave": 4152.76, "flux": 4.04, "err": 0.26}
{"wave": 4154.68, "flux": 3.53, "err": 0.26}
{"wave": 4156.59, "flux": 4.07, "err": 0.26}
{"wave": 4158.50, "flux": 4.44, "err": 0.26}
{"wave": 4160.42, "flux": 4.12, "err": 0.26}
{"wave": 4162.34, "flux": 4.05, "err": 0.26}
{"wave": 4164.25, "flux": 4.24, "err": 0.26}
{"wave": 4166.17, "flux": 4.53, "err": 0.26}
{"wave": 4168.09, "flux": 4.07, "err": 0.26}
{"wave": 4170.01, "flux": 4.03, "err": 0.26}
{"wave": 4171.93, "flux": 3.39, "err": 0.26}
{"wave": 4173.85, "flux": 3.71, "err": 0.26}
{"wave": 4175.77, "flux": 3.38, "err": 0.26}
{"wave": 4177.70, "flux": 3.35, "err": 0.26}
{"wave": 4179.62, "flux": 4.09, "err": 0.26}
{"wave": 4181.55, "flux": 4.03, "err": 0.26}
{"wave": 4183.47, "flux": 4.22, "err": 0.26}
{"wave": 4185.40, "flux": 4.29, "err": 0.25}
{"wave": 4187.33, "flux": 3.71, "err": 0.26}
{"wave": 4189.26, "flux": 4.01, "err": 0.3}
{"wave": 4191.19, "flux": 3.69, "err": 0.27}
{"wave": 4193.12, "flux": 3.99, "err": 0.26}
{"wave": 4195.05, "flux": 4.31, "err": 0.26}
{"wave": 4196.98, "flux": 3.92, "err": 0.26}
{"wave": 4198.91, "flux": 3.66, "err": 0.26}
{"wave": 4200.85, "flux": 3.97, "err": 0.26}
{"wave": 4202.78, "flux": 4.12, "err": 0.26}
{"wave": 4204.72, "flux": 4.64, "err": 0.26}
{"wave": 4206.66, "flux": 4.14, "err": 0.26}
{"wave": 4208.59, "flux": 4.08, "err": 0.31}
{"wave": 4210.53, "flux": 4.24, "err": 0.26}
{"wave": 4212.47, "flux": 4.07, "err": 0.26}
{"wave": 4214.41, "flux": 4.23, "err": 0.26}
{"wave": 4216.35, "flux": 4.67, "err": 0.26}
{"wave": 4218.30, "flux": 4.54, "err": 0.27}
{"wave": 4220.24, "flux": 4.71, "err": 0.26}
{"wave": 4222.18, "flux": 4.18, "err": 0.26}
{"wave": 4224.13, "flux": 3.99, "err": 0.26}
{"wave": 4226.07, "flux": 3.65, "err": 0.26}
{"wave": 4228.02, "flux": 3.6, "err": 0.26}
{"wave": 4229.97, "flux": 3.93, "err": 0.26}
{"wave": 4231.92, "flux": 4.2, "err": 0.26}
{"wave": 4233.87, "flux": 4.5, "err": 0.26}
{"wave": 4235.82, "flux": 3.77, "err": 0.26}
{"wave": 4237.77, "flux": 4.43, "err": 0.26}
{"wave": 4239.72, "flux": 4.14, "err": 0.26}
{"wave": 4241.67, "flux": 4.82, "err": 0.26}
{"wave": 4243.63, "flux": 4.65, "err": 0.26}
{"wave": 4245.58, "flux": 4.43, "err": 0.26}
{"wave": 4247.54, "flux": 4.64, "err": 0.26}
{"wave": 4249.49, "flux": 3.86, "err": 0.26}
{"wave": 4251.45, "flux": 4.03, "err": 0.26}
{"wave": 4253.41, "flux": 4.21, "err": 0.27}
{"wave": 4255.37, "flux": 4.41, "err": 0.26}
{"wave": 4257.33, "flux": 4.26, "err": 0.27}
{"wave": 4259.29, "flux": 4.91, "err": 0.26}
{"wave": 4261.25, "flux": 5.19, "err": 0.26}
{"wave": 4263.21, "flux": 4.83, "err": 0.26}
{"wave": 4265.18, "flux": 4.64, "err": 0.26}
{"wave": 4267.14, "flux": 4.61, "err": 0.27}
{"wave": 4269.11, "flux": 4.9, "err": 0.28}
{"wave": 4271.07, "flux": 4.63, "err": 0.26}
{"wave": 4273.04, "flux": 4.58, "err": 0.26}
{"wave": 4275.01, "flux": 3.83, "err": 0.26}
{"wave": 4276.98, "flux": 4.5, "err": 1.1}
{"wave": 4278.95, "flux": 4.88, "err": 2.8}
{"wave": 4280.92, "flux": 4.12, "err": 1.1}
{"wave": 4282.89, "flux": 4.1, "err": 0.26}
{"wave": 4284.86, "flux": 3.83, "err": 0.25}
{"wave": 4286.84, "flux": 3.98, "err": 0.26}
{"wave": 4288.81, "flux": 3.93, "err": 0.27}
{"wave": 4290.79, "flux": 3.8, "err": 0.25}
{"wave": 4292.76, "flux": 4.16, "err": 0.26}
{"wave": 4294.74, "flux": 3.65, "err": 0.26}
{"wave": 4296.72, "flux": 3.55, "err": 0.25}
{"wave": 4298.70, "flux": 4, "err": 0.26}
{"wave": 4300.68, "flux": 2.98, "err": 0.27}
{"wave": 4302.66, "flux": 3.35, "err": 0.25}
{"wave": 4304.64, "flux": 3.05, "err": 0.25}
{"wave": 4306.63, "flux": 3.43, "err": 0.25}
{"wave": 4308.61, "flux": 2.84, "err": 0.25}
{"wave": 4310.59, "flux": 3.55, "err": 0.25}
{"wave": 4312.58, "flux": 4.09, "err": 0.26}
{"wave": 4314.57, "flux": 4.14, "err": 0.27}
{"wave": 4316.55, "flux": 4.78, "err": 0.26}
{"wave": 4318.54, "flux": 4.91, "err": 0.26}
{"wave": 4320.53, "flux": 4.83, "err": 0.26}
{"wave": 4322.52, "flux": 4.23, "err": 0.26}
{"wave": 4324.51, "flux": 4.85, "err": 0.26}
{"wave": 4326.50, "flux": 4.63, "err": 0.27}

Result 0.07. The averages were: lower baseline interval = 4.09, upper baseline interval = 4.44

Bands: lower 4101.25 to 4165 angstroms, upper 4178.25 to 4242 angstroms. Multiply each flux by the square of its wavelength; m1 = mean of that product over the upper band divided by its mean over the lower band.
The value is 1.06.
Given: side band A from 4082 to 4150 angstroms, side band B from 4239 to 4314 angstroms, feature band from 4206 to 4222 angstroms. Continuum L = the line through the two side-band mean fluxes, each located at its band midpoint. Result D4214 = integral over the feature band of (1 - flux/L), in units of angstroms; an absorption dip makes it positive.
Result -0.80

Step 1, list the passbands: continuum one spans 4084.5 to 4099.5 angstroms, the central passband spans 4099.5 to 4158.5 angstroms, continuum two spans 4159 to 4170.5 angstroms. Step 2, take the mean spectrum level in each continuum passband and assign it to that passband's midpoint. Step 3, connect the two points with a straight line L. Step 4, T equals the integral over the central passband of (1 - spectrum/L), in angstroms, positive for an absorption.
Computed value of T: 3.4 angstroms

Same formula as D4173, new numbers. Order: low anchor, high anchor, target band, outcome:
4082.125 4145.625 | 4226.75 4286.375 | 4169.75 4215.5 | 0.075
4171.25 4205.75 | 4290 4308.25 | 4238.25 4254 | -0.172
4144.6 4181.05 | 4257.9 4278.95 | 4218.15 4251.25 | 0.050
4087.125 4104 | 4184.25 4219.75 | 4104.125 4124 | 0.031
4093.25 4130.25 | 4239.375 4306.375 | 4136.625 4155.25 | 0.053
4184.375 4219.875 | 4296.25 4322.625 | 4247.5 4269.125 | -0.140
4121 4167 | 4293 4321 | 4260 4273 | -0.237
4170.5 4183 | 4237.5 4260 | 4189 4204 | -0.023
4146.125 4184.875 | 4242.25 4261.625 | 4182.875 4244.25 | 0.018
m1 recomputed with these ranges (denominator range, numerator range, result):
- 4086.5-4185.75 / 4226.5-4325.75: 1.11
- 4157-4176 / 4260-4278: 1.21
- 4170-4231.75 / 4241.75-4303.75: 1.09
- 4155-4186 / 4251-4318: 1.09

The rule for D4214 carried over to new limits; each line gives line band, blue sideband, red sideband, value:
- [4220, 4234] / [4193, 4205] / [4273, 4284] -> 0.4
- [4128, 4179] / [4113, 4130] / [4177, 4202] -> 1.9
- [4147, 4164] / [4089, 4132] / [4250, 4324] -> 0.5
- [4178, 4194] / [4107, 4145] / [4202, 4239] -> 0.6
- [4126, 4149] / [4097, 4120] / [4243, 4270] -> 1.2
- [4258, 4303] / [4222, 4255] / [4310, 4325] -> 0.9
